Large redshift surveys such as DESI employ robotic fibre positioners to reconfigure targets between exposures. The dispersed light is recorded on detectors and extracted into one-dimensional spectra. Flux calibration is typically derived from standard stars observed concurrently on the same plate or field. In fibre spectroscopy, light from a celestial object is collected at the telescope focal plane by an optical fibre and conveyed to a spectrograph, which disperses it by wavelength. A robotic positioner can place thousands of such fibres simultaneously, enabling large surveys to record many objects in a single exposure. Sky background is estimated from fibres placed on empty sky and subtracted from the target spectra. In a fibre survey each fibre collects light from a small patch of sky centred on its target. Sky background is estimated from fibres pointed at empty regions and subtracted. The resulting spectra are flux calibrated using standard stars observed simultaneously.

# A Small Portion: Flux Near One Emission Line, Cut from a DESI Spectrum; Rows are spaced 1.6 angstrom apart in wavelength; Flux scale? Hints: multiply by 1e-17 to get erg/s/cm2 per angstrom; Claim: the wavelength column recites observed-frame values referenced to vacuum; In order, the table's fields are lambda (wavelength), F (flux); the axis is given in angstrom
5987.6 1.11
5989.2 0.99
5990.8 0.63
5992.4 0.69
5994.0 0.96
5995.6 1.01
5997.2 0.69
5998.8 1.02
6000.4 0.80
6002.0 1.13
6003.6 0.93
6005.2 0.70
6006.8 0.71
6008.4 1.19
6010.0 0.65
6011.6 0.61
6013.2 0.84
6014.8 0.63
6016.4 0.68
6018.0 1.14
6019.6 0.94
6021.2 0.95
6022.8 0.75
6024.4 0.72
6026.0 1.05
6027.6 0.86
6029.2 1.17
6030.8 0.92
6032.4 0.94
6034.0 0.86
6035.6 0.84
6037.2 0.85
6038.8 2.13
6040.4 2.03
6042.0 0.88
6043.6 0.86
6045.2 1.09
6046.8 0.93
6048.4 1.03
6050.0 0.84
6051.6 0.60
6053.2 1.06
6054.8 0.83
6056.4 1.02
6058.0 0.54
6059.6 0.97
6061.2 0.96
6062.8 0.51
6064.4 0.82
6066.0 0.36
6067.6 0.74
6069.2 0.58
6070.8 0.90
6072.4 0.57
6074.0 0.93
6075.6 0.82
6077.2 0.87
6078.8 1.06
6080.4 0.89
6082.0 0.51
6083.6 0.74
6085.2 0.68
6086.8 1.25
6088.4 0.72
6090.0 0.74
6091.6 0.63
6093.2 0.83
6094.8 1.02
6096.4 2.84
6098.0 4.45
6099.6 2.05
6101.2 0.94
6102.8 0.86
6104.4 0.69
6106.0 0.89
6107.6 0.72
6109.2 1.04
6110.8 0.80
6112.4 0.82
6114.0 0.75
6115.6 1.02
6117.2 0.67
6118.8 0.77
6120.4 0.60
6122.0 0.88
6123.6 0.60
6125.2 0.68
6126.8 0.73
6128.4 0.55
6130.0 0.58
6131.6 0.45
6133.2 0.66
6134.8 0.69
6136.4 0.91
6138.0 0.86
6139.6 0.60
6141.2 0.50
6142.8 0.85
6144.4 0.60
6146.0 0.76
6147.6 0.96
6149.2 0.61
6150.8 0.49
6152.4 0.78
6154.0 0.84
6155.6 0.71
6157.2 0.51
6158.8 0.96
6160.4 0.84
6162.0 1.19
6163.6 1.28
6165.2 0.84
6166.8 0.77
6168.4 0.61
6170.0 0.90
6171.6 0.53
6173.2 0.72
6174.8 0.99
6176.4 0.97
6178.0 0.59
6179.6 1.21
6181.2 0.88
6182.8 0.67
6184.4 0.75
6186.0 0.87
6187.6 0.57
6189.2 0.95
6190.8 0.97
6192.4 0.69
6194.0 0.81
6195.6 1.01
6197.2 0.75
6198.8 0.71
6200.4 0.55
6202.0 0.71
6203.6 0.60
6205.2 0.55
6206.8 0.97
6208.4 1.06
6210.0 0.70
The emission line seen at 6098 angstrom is [O III] 5007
